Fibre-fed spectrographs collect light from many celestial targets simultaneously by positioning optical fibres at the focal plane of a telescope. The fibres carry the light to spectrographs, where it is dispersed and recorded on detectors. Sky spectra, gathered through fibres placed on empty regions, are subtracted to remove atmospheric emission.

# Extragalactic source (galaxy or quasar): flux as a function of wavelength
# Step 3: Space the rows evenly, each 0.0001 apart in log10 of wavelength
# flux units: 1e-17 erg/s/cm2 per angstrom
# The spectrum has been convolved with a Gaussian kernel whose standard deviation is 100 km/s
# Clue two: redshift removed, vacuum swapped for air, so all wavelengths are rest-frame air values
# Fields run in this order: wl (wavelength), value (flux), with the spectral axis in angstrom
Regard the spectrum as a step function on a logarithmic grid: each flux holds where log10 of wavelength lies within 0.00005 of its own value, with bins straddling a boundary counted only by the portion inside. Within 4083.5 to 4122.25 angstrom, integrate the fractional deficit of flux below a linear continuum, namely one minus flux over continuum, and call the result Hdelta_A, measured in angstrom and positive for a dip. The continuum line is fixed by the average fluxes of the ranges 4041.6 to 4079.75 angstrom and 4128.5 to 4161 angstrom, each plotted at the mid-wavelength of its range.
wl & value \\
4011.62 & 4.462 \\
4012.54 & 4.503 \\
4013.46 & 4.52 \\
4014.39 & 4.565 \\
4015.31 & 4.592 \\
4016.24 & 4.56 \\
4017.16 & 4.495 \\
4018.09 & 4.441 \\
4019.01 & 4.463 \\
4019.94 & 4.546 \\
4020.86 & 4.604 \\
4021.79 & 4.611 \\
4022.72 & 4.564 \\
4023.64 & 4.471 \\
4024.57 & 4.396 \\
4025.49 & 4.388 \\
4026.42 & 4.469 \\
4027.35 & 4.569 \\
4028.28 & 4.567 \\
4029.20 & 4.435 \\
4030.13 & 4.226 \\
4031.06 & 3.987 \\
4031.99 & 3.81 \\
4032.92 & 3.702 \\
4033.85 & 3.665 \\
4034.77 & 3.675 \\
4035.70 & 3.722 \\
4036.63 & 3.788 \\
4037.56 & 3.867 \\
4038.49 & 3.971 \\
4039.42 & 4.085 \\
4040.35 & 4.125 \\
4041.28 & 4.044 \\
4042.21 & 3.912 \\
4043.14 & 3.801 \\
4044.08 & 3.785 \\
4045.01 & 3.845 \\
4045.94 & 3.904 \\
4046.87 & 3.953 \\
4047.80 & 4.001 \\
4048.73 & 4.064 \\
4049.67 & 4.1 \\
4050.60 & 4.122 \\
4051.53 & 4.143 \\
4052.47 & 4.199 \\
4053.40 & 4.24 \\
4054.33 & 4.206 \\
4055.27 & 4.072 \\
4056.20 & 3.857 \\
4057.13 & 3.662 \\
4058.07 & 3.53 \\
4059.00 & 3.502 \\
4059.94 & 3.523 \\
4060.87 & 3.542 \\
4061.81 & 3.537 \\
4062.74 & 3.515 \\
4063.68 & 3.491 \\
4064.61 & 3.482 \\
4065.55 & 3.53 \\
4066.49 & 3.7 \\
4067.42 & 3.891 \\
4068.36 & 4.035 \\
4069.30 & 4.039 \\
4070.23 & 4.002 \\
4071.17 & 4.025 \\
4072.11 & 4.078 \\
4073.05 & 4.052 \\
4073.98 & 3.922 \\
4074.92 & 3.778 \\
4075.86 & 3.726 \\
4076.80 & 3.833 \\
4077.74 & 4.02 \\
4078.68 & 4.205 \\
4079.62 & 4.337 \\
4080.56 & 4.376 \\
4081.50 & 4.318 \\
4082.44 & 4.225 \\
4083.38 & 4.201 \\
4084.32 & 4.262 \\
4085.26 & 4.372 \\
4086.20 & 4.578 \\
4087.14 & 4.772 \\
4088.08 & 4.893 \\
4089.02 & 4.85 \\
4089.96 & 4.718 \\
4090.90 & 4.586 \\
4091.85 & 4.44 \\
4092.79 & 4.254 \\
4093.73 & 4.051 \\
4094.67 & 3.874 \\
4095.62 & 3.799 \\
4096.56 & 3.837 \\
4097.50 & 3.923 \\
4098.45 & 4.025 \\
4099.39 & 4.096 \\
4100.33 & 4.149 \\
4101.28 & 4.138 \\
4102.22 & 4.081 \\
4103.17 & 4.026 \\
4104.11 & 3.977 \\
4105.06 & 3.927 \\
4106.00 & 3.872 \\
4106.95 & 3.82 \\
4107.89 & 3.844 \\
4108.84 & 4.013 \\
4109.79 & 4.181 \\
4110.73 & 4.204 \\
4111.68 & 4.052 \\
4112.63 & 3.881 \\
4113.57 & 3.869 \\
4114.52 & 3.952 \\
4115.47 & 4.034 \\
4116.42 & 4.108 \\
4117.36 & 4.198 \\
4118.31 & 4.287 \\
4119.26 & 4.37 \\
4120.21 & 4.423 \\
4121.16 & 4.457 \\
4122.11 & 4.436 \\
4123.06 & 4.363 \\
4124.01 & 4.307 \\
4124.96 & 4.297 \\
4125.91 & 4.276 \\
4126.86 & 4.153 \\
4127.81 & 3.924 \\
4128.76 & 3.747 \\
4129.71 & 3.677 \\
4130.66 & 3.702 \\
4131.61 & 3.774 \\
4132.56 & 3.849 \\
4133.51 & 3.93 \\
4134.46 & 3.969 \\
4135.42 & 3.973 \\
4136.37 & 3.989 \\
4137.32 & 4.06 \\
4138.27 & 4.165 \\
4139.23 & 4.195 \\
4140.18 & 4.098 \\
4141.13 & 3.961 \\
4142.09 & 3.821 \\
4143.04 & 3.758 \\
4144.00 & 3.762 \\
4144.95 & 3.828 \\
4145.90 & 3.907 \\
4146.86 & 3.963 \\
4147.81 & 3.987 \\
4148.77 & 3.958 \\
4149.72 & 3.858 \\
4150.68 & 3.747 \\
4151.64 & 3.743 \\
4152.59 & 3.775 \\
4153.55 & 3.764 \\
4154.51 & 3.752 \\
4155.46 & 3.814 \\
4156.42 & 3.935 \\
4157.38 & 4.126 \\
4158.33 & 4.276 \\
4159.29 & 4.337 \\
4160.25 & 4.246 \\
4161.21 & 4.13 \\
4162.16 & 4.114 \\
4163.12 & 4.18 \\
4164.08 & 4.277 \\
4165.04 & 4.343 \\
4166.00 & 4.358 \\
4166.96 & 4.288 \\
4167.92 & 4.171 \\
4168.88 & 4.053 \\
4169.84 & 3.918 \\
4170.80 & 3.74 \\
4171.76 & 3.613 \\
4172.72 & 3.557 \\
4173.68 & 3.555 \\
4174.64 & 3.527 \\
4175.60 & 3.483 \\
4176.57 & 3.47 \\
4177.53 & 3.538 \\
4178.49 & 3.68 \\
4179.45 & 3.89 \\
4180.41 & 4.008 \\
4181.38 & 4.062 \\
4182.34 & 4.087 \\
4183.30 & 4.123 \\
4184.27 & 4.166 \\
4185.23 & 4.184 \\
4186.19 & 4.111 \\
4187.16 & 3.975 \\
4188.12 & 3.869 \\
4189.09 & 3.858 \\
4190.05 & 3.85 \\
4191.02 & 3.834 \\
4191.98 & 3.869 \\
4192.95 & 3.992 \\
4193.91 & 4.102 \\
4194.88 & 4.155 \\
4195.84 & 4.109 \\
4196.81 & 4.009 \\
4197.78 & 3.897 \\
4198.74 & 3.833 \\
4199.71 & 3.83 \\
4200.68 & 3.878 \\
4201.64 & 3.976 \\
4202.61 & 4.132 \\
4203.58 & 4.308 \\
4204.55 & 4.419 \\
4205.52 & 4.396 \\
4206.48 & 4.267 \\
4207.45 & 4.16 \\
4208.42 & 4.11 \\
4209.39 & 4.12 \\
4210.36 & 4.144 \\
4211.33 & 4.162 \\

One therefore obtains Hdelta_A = -2.8 angstrom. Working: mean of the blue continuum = 3.88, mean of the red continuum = 3.93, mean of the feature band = 4.18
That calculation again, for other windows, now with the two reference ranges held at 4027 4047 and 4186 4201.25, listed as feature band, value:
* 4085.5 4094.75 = -1.3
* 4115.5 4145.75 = -0.8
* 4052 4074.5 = 0.8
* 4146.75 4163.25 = -0.1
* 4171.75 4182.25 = 0.7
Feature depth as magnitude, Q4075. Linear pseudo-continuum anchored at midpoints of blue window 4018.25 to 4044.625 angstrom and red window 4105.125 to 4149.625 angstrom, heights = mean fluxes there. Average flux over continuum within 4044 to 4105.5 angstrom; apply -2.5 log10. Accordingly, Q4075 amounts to 0.02 mag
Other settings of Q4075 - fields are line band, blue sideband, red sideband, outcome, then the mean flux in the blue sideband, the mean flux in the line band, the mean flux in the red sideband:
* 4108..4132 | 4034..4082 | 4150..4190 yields -0.05 mag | 3.9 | 4.1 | 3.95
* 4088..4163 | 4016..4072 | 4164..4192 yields -0.03 mag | 4.02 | 4.05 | 3.91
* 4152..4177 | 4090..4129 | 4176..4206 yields 0.02 mag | 4.11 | 3.95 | 3.99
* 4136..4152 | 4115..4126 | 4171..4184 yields 0.04 mag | 4.3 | 3.93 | 3.74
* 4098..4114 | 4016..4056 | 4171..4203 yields 0.00 mag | 4.15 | 4.01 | 3.88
